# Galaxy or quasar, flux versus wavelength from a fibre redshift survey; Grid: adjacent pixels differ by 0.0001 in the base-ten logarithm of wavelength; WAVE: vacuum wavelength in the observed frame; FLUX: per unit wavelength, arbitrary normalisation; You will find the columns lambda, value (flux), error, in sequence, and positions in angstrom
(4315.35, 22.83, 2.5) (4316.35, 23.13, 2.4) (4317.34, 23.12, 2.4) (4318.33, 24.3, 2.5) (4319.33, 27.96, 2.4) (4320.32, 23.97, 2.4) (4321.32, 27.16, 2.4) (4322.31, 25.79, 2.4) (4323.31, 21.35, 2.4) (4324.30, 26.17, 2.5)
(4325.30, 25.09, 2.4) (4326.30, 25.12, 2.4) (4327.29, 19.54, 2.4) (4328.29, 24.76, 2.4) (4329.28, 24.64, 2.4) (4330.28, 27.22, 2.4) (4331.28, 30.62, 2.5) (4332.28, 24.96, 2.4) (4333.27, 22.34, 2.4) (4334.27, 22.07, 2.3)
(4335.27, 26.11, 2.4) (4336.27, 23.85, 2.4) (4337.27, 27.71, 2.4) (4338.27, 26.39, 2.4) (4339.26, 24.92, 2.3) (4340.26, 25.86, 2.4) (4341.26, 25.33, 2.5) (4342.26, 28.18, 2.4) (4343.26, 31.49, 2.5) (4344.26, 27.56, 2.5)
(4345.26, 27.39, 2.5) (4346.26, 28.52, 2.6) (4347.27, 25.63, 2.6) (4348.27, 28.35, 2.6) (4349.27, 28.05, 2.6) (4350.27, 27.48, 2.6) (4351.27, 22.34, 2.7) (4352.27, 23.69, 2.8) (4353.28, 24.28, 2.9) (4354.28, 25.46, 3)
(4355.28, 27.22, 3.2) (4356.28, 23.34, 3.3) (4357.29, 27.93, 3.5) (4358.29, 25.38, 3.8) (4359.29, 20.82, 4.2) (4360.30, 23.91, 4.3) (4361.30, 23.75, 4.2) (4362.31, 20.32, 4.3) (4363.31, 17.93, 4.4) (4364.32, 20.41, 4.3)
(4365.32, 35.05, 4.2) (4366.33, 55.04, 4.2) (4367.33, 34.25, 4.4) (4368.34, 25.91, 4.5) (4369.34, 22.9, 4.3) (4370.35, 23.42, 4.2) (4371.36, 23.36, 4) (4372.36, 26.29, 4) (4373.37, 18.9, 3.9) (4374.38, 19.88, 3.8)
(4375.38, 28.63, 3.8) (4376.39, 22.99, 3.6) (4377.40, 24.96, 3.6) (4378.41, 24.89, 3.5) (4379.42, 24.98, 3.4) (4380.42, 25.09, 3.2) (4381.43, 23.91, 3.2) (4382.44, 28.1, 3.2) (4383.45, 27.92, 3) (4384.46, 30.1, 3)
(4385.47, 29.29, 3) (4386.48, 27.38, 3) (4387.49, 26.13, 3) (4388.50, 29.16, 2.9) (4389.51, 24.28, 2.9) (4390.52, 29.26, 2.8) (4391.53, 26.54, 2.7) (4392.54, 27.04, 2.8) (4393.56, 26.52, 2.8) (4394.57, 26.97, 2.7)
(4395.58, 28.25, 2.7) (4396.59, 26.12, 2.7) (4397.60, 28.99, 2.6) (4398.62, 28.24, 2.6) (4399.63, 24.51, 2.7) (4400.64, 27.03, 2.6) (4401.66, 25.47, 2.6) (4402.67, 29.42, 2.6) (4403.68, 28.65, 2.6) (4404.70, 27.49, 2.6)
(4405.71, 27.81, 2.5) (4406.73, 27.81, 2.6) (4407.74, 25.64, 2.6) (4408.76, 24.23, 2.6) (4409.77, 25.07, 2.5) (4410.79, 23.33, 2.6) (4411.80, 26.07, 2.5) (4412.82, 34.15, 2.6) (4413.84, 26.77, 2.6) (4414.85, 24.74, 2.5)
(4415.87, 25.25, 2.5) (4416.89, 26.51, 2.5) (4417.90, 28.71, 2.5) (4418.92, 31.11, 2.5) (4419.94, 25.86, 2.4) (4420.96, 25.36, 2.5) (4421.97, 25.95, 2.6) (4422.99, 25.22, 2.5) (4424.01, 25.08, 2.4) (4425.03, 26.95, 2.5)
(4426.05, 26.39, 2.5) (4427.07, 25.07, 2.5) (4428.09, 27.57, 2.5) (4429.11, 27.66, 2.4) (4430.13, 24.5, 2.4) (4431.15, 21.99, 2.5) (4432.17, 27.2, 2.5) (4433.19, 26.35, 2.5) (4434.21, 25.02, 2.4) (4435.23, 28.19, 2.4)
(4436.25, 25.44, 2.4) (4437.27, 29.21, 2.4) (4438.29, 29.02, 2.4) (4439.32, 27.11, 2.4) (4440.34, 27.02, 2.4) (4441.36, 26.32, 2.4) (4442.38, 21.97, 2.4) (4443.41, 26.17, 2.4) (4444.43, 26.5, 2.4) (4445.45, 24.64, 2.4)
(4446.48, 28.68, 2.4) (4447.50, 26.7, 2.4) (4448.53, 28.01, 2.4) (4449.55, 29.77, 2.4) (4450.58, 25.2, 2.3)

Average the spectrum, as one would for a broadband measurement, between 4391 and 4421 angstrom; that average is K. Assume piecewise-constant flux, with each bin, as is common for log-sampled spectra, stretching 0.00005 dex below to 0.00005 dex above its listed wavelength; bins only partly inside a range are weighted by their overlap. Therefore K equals 27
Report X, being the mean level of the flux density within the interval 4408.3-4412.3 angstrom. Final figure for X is 24.7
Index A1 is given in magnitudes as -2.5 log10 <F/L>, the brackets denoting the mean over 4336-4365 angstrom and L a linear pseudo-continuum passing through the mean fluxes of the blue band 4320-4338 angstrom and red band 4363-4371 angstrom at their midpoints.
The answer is 0.08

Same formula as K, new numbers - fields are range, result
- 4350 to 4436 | 26.3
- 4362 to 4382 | 26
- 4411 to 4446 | 26.5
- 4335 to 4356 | 26.4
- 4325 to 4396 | 26.1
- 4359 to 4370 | 27.4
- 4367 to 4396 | 26.1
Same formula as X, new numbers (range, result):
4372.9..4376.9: 22.6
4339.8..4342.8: 26.5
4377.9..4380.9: 25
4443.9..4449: 26.9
